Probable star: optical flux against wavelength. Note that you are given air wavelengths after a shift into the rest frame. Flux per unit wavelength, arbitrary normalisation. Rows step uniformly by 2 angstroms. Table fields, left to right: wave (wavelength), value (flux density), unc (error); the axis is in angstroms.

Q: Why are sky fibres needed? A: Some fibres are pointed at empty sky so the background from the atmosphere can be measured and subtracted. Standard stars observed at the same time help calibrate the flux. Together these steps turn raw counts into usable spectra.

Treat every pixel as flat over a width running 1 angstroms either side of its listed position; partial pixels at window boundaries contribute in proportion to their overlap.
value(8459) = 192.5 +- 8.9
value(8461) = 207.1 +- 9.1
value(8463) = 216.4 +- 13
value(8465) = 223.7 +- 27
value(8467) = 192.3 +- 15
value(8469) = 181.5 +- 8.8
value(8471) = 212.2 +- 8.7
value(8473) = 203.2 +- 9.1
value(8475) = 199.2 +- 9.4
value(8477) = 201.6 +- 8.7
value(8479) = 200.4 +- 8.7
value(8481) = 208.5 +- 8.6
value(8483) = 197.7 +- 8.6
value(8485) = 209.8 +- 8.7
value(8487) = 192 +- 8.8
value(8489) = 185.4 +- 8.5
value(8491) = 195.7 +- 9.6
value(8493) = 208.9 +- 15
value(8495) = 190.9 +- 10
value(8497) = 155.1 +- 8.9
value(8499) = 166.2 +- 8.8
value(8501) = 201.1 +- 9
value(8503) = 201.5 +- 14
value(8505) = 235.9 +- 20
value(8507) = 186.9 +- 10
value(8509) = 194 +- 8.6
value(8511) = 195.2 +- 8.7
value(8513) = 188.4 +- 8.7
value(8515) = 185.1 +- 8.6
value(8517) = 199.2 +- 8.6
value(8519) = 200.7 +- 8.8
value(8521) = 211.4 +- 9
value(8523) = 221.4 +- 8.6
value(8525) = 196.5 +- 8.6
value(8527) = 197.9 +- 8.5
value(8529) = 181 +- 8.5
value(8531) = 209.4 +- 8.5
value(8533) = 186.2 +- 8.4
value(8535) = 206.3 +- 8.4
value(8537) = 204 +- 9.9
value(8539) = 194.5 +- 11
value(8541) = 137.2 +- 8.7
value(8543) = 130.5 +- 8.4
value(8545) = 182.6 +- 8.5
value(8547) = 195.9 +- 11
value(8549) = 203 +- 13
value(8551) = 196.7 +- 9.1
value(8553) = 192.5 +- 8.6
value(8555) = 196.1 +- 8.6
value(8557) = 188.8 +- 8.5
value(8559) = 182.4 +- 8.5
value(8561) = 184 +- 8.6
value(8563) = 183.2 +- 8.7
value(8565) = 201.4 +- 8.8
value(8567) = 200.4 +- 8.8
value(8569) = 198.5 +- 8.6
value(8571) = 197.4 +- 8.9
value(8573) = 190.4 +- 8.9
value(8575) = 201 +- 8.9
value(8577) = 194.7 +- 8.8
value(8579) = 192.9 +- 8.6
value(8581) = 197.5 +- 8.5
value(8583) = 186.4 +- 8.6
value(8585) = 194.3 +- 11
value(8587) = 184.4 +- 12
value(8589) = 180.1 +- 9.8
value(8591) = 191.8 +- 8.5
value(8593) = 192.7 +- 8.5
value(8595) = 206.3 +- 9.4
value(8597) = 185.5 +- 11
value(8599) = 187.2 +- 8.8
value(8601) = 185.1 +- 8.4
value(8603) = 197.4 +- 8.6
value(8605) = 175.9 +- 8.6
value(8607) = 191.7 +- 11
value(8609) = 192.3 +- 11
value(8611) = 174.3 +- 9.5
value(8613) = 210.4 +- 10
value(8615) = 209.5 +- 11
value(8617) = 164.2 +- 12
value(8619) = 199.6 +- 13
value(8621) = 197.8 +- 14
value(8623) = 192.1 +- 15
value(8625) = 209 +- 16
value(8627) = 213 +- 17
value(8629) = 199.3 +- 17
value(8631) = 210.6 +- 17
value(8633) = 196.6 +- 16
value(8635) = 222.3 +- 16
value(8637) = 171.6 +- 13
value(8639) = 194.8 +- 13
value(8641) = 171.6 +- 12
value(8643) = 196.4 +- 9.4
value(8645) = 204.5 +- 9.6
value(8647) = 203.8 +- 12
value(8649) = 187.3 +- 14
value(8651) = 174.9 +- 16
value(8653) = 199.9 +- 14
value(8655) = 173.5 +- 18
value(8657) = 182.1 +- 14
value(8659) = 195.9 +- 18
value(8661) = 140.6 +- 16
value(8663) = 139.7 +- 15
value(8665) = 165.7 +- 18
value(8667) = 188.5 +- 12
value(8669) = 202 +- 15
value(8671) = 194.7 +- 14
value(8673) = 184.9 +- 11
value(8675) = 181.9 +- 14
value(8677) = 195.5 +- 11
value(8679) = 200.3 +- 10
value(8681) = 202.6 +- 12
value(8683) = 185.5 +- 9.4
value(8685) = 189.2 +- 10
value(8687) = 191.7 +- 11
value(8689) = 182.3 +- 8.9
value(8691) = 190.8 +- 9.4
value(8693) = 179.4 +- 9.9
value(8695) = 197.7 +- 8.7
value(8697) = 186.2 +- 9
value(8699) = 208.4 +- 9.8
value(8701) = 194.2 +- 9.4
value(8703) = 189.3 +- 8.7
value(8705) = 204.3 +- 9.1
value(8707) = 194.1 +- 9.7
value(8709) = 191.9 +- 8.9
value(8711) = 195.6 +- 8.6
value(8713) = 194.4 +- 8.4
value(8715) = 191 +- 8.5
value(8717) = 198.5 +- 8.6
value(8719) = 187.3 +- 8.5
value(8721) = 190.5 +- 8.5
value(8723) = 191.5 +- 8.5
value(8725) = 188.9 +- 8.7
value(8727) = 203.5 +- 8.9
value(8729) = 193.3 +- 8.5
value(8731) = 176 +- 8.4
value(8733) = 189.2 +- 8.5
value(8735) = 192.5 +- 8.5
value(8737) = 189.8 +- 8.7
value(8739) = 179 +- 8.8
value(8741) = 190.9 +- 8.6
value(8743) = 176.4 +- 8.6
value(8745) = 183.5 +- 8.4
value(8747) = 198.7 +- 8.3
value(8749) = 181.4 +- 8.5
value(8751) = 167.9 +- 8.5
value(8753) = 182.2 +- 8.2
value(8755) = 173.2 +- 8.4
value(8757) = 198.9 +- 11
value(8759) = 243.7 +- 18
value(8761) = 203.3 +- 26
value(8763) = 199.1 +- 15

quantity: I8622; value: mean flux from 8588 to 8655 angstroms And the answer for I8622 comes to 193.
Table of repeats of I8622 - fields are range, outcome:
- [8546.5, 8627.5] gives 193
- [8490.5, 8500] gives 183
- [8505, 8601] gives 192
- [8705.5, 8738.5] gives 192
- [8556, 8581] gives 193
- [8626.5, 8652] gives 196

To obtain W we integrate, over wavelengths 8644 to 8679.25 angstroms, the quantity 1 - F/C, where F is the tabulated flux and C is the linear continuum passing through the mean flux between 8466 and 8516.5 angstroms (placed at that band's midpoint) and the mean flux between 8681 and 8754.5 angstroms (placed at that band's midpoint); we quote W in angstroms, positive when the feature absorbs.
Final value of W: 1.3 angstroms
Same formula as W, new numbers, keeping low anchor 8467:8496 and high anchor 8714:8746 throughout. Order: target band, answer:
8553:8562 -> 0.3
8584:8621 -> 0.7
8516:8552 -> 0.9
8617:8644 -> -0.6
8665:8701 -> -0.1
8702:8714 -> -0.3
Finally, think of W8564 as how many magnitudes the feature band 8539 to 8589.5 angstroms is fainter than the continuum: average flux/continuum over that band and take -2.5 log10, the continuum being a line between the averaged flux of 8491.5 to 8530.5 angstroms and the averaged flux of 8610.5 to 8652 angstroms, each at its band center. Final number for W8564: 0.04 mag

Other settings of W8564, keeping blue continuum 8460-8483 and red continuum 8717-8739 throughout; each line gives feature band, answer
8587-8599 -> 0.039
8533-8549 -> 0.111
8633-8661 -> 0.031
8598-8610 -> 0.048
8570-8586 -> 0.021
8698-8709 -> -0.034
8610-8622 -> 0.020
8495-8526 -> 0.033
